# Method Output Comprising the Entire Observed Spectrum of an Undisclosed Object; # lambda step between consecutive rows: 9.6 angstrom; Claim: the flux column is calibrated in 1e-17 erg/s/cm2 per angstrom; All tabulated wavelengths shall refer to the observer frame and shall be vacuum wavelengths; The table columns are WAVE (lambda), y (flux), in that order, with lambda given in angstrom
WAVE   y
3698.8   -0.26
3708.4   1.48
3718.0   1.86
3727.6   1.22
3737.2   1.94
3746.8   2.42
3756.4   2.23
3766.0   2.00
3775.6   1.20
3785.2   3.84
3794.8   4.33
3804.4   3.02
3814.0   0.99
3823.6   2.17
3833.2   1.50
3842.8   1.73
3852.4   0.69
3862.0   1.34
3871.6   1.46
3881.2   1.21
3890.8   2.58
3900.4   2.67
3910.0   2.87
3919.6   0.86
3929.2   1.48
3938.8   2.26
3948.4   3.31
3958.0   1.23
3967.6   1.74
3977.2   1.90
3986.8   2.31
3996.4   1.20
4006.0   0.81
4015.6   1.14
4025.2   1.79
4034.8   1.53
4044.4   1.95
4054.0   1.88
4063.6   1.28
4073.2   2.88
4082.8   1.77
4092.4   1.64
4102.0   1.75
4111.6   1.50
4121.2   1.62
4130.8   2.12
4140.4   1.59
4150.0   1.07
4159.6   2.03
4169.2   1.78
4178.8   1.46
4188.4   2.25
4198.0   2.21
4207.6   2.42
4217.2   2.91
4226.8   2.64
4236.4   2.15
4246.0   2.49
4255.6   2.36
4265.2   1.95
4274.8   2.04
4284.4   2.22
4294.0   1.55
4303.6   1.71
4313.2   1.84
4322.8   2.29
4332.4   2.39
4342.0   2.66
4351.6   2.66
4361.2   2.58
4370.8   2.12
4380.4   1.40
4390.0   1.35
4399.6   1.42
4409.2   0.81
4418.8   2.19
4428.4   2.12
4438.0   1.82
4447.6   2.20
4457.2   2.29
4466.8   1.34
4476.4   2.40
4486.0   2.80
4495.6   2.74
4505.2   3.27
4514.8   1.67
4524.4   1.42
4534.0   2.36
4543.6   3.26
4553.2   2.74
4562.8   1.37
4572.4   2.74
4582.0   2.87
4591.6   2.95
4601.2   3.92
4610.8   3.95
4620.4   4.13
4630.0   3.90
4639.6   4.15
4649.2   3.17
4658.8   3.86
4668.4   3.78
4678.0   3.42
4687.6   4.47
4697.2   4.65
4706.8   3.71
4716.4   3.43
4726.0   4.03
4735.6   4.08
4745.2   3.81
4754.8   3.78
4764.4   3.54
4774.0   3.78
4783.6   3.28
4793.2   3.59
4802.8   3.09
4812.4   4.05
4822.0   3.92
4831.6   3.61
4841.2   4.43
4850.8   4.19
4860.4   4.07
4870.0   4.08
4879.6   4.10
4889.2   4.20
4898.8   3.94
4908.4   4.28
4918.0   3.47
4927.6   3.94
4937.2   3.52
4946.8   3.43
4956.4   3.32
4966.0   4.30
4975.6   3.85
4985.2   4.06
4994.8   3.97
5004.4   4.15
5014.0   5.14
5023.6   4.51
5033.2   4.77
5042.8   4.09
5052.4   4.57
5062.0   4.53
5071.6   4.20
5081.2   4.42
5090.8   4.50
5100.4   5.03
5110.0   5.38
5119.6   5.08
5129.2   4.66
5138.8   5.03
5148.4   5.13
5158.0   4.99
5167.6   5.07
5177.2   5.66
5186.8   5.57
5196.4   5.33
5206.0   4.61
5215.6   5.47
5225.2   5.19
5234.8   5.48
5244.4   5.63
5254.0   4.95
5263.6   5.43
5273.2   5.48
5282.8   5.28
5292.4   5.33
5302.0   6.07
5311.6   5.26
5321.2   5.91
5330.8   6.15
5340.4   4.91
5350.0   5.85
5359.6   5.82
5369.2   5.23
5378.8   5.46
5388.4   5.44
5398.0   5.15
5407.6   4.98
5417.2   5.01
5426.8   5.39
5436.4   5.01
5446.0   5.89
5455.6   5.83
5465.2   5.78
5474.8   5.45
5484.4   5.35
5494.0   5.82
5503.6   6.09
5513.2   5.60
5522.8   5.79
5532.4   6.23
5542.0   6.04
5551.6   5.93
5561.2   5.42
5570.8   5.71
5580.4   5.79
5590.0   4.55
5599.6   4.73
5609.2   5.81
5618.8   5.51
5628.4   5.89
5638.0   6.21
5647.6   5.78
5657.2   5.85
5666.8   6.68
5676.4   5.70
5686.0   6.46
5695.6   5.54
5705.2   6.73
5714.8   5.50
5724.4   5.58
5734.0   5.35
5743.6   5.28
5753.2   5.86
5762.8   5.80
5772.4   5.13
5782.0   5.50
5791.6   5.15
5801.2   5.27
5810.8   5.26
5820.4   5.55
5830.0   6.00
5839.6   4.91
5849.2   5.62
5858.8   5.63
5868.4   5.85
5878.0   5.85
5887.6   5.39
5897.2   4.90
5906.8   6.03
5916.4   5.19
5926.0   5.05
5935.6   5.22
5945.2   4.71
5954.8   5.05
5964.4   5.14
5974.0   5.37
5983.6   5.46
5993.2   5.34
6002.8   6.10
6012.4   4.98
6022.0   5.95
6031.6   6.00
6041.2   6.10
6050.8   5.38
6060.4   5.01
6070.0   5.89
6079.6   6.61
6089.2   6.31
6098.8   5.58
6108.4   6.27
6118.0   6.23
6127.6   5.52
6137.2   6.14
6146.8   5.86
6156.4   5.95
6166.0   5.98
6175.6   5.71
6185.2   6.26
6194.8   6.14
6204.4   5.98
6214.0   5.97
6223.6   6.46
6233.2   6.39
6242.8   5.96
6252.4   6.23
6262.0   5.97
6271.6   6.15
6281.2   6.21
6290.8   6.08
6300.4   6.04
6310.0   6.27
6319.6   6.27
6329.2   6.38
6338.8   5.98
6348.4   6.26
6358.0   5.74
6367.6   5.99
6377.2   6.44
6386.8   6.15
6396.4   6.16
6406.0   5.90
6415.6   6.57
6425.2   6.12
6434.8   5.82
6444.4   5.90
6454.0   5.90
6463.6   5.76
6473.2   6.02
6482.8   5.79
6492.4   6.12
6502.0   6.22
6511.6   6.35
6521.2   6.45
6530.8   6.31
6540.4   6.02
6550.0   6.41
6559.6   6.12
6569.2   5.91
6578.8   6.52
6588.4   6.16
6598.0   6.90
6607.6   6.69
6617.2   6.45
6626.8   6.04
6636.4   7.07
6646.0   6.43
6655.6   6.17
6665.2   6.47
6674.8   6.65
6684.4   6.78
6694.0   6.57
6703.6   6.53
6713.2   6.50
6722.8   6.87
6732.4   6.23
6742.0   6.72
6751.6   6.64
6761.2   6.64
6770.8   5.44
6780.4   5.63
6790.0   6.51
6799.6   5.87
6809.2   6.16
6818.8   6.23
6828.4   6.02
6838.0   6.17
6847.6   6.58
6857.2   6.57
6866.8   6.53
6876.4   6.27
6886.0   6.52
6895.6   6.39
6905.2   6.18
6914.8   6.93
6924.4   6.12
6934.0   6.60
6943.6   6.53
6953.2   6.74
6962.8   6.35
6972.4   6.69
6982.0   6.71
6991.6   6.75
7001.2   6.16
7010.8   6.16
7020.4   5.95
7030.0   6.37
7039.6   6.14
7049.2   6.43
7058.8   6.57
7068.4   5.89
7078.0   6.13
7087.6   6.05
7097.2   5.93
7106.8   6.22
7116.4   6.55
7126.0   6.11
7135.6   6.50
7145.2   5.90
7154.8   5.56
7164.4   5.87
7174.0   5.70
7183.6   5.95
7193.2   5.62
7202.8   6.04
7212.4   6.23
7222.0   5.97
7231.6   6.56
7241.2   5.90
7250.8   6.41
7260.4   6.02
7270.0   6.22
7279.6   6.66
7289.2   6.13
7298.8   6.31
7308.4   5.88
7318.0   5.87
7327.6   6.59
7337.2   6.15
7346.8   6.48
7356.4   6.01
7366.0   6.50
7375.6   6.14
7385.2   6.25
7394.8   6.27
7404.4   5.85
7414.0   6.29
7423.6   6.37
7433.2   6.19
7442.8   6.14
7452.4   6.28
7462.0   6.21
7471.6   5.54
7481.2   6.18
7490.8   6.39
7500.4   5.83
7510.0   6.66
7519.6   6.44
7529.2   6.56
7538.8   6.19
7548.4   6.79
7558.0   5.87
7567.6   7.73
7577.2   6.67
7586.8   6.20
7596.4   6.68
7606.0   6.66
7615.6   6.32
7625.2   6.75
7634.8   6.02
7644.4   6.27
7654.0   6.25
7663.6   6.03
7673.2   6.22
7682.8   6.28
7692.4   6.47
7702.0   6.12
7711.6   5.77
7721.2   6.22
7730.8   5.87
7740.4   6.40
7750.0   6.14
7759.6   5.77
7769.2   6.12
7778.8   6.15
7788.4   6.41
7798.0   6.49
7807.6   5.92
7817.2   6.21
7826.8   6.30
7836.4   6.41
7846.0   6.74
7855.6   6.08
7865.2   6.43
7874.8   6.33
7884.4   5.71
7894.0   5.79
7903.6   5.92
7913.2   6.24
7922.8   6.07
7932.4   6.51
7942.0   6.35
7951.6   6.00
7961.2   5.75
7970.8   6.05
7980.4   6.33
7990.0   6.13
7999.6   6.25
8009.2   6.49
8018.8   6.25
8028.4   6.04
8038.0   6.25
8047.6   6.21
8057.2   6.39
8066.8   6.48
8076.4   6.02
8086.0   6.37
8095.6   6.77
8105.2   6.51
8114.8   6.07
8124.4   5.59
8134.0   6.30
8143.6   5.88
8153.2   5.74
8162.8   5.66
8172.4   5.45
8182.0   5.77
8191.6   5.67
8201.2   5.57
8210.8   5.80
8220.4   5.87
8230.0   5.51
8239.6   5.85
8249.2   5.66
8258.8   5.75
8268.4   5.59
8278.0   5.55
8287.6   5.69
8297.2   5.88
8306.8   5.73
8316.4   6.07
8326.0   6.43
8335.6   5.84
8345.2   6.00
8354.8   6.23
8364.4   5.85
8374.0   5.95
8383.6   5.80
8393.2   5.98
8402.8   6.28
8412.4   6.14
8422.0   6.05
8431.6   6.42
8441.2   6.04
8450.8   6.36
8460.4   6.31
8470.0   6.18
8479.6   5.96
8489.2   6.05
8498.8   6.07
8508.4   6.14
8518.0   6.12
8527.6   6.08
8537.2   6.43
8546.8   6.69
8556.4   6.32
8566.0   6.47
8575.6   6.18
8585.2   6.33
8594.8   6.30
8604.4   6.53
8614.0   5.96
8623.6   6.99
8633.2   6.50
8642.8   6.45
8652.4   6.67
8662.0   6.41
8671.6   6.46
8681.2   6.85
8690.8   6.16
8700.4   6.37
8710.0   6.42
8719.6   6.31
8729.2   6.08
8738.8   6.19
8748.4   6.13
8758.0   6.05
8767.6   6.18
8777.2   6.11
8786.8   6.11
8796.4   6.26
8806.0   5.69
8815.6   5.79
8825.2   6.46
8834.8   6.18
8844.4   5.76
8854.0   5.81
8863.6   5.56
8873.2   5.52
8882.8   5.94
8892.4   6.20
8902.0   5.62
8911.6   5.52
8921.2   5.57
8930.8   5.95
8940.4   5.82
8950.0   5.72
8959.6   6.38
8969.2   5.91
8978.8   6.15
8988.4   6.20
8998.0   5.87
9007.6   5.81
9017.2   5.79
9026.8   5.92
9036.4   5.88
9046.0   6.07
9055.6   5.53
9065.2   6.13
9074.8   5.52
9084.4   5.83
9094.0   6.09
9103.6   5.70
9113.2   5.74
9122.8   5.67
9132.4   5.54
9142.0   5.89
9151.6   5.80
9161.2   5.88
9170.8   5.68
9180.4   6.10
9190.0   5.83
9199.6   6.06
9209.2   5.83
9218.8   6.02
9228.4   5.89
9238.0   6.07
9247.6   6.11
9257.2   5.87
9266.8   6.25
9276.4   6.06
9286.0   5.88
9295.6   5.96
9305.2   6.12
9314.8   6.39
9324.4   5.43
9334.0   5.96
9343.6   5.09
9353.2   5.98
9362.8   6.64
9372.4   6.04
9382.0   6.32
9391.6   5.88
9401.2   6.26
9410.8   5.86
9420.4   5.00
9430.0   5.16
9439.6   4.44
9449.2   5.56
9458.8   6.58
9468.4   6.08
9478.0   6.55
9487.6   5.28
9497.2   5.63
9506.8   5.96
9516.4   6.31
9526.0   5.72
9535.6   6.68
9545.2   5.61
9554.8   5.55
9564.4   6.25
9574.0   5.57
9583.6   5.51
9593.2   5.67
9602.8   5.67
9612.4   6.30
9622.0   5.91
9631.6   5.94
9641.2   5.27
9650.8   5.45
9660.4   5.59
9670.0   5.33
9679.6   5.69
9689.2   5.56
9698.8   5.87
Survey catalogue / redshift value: 0.150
